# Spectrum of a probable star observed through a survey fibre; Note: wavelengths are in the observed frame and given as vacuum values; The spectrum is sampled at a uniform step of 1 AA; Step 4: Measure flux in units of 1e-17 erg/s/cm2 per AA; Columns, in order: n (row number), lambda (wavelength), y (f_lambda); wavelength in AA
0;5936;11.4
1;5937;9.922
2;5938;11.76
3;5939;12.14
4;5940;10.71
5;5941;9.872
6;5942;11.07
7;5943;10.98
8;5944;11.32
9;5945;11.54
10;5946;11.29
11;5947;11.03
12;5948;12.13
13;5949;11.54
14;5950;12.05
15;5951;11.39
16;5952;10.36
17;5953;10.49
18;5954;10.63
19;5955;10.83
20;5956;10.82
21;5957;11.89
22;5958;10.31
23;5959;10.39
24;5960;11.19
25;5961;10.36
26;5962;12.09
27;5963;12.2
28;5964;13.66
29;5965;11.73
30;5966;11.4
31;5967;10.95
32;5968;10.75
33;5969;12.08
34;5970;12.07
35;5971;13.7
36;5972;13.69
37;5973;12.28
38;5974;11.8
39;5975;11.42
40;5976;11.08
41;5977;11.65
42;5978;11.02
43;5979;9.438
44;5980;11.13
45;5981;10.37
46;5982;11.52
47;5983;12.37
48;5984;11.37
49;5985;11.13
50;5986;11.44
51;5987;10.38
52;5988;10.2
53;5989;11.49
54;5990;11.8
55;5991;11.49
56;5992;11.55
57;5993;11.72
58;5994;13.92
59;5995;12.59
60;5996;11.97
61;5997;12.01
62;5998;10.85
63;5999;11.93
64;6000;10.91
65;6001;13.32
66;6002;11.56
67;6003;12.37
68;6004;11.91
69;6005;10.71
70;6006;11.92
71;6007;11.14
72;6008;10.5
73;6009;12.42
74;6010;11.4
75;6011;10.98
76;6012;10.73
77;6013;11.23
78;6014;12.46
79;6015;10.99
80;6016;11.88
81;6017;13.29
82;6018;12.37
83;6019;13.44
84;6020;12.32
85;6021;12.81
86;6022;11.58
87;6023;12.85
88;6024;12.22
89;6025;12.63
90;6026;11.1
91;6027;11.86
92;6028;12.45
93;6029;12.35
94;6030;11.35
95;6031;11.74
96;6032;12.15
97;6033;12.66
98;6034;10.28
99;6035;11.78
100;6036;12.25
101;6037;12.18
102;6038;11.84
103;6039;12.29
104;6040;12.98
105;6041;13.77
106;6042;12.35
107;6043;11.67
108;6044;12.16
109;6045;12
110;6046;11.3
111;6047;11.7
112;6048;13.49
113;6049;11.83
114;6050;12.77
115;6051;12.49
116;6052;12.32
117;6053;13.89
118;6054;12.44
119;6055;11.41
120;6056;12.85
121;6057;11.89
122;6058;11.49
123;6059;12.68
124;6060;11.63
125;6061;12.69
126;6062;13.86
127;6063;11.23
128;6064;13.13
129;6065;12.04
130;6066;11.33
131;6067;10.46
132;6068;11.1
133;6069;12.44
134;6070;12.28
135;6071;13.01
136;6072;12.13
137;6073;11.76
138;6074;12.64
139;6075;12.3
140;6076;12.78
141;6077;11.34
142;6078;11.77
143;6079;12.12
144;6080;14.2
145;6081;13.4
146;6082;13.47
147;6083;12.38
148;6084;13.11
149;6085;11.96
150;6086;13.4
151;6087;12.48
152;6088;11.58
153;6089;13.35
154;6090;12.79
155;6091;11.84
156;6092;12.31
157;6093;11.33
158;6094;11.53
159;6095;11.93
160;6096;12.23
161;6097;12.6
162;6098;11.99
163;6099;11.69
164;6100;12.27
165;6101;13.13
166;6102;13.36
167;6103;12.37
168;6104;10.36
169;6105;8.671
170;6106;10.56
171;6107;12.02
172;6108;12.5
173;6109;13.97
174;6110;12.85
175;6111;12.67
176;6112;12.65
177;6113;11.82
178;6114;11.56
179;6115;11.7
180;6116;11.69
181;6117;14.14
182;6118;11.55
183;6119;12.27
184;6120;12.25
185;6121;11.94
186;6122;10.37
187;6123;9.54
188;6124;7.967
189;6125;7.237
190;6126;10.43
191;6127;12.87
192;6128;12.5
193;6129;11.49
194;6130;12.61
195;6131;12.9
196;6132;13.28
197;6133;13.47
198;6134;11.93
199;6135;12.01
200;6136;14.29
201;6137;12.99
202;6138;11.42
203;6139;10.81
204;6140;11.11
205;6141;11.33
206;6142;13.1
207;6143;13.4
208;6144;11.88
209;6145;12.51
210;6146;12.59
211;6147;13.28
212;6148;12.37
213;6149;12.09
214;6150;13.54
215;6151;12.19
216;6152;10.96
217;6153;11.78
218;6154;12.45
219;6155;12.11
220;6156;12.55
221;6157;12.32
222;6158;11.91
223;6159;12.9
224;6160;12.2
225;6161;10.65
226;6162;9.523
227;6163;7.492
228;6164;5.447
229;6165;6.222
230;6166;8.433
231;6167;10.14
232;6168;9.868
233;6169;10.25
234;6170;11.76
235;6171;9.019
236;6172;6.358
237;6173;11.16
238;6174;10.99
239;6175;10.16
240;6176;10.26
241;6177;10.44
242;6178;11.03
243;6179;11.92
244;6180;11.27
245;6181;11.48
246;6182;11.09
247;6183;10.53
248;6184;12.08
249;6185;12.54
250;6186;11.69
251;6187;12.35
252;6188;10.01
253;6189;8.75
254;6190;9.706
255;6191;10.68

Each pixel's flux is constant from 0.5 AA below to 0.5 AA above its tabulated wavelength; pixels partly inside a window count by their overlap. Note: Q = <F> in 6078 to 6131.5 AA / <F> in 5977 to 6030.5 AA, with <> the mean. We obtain 1.0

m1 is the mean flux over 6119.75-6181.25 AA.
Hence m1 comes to 11.2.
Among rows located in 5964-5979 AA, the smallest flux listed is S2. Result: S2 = 9.438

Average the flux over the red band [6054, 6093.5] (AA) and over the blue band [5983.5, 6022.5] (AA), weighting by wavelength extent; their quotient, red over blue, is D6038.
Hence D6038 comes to 1.05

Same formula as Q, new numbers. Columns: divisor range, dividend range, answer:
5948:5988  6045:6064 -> 1.08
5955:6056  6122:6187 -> 0.95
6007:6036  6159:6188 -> 0.86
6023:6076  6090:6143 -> 0.98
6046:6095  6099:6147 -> 0.97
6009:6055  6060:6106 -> 1.00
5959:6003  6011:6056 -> 1.04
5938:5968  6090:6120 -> 1.07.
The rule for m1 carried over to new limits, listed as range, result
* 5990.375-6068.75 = 12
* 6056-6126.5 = 12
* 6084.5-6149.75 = 12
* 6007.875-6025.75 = 12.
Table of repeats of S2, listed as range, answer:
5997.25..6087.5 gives 10.28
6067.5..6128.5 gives 7.237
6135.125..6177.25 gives 5.447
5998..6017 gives 10.5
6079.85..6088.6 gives 11.58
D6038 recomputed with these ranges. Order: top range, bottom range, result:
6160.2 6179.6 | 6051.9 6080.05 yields 0.78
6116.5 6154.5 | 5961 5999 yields 1.03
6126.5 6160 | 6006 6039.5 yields 1.04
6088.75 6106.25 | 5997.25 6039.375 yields 1.00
